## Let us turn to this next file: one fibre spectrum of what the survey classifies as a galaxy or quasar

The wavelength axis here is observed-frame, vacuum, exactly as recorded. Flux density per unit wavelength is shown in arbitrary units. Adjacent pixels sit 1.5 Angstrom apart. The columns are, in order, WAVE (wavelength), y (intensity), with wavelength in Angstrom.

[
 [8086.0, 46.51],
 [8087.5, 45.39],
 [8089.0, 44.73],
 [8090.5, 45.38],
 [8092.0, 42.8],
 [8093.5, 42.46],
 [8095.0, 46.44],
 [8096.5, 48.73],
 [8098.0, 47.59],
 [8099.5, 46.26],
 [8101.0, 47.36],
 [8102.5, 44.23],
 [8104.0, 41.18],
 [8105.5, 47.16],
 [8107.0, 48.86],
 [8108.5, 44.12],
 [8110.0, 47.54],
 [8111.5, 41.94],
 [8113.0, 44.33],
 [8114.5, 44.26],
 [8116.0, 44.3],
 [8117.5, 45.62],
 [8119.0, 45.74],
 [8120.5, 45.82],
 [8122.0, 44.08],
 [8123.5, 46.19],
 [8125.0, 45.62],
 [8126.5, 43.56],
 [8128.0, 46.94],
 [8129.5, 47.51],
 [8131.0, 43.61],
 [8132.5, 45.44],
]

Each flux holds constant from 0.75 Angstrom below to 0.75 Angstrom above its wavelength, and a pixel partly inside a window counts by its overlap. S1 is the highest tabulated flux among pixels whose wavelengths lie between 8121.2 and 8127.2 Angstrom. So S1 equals 46.19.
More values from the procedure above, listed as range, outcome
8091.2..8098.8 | 48.73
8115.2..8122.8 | 45.82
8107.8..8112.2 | 47.54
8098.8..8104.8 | 47.36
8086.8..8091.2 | 45.39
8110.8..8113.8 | 44.33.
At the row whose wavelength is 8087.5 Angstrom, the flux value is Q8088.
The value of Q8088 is 45.39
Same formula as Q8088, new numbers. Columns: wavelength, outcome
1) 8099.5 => 46.26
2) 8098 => 47.59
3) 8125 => 45.62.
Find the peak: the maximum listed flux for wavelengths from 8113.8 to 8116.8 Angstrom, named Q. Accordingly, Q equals 44.3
